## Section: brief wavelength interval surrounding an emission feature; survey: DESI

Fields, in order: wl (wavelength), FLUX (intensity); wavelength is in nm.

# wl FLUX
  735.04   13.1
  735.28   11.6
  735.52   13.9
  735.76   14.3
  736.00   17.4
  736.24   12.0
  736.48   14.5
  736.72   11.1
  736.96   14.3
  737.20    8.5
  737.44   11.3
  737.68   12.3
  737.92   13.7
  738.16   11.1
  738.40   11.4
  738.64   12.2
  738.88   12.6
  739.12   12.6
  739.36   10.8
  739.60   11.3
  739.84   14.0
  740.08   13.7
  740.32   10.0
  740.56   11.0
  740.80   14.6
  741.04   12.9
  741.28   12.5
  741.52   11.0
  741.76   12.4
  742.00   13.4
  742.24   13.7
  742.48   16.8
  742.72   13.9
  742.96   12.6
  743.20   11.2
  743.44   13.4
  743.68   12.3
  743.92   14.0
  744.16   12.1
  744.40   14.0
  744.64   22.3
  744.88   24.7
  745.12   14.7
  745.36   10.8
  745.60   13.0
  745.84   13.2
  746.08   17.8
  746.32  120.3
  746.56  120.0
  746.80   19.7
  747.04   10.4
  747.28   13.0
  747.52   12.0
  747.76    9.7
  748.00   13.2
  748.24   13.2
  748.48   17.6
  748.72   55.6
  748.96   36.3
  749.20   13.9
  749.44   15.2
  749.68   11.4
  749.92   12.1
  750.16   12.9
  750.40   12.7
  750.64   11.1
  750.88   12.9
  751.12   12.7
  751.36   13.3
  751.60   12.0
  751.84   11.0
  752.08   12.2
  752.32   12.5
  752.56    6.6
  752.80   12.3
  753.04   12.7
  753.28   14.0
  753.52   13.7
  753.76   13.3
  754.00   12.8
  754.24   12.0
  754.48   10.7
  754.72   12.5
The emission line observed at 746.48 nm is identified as H-alpha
